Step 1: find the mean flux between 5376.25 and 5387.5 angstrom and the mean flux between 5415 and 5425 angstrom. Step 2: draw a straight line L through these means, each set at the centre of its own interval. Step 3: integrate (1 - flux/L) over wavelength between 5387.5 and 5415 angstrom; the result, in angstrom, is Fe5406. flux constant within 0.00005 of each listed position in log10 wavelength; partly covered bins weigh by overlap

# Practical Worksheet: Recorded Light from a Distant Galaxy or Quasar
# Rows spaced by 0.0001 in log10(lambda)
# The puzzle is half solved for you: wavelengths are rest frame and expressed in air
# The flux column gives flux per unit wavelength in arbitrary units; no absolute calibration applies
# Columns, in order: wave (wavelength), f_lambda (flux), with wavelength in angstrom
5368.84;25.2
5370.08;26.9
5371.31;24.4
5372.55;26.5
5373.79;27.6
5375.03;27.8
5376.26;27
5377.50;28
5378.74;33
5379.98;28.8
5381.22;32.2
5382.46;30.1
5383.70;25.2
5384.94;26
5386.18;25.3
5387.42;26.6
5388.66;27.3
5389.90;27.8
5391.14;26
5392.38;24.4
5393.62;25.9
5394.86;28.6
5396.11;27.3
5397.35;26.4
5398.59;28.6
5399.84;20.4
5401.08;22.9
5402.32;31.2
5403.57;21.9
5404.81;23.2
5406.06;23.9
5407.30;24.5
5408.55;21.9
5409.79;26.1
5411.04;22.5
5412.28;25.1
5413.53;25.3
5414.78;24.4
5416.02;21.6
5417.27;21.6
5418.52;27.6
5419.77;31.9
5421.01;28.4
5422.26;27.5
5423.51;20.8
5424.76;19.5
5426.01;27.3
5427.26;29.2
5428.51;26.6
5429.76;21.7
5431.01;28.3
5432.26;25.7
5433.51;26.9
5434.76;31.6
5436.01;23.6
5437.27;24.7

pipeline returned 1.4 angstrom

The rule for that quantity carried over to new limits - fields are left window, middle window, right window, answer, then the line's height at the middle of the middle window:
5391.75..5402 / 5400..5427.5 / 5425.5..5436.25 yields 1.6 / 26.3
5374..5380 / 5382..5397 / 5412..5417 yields 0.3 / 27.2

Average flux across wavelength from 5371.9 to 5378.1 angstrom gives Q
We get 27.4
